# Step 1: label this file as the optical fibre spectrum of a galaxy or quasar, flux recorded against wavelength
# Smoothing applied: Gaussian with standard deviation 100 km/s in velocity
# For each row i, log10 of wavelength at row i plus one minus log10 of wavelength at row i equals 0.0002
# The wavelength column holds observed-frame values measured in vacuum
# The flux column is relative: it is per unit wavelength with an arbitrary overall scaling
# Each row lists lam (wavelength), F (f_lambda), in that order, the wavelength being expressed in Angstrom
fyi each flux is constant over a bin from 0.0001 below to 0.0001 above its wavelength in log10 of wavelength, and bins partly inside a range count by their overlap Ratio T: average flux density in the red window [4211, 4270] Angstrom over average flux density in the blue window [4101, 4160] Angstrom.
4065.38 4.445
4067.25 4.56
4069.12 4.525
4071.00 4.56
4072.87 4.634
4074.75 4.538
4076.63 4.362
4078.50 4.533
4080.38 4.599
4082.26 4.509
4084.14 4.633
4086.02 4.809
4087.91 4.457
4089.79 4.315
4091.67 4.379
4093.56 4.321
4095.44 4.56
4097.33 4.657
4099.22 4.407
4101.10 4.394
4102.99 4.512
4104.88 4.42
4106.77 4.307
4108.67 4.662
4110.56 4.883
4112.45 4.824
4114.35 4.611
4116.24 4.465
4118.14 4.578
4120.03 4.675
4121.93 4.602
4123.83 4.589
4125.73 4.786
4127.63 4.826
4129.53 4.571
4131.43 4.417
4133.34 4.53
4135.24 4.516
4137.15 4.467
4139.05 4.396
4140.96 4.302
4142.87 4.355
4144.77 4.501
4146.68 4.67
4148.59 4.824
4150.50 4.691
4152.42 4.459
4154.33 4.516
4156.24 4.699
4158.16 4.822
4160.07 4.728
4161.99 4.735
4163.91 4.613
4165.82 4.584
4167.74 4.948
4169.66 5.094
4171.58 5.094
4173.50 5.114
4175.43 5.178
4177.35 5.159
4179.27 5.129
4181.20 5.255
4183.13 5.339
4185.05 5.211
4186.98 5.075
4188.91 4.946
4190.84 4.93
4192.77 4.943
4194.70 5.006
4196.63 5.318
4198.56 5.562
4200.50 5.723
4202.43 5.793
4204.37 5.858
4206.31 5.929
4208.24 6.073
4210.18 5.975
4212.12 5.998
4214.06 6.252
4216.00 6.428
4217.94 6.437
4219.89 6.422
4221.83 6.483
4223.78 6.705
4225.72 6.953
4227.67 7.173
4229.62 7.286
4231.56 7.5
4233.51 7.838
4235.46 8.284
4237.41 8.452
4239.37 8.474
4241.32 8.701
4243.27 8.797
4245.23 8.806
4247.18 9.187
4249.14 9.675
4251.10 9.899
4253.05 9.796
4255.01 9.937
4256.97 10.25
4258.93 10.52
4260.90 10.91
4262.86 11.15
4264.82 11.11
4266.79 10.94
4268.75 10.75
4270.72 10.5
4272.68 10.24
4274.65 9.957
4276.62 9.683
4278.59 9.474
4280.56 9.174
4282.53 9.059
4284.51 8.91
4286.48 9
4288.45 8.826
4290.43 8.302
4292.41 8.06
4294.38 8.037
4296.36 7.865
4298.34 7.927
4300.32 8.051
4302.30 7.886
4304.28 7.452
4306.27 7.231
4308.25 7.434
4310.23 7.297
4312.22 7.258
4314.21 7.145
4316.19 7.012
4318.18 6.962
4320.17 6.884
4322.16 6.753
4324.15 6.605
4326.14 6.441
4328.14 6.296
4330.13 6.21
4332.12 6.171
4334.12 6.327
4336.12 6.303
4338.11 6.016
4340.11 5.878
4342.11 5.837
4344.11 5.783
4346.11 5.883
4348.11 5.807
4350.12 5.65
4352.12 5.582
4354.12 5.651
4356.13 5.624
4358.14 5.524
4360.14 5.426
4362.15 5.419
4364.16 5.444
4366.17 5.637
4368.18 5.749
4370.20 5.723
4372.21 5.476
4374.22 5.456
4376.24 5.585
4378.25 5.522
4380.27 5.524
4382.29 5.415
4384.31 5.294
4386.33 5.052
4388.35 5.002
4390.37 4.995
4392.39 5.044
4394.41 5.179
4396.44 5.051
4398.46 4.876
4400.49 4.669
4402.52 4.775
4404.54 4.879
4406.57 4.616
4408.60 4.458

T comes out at 1.87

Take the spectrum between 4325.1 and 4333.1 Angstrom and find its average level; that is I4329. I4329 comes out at 6.28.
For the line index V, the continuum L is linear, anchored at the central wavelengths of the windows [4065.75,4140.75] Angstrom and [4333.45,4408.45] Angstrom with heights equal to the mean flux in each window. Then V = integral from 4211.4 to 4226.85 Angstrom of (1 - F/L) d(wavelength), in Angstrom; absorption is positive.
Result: -4.8 Angstrom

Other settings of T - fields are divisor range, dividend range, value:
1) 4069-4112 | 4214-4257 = 1.78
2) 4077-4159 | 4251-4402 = 1.57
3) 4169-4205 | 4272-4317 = 1.58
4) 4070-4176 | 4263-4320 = 1.87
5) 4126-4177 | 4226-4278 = 2.01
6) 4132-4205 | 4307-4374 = 1.25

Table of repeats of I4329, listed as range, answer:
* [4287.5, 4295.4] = 8.3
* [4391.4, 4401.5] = 4.96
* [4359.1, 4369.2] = 5.53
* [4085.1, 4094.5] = 4.45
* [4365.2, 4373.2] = 5.64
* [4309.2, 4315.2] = 7.23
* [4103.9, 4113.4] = 4.62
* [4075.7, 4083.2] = 4.5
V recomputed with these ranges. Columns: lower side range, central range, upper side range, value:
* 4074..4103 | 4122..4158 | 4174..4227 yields 3.46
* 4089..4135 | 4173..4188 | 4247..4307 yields 3.12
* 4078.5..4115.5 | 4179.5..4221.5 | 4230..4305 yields 9.83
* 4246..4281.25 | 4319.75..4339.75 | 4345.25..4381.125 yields 2.14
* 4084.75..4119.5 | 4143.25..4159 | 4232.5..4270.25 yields 4.00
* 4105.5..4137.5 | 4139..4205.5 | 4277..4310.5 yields 8.38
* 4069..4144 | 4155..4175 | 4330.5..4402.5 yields -0.37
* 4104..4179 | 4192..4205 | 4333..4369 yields -1.27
